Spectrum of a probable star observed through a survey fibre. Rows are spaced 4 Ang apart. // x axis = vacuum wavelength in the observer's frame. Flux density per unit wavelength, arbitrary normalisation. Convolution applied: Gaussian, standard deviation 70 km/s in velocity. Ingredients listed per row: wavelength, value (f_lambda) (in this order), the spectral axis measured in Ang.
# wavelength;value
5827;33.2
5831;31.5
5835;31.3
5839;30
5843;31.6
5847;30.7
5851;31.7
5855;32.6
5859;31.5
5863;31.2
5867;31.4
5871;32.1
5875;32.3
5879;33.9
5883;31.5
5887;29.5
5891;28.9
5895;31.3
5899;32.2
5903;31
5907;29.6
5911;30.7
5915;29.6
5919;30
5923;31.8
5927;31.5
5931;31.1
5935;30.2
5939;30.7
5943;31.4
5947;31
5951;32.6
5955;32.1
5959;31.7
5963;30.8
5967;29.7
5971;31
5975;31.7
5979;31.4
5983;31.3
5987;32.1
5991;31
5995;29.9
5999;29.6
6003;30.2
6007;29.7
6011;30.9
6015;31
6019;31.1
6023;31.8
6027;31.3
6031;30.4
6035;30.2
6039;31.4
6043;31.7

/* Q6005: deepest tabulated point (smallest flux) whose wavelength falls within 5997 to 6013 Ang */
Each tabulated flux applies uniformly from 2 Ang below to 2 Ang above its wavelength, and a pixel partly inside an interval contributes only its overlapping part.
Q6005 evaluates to 29.6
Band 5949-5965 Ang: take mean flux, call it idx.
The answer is 31.8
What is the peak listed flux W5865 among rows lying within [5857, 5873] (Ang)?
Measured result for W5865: 32.1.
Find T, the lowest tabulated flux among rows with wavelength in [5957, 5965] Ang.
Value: 30.8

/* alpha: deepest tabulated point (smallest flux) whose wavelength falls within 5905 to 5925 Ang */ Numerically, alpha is 29.6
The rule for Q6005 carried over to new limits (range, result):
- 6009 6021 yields 30.9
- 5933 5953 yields 30.2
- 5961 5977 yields 29.7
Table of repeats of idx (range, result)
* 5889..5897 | 30.1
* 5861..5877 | 31.8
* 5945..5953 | 31.8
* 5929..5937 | 30.6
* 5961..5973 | 30.5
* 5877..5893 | 31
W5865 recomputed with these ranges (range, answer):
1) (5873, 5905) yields 33.9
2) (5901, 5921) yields 31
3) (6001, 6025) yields 31.8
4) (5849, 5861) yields 32.6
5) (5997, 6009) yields 30.2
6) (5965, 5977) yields 31.7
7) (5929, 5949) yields 31.4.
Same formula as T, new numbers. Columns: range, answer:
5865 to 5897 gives 28.9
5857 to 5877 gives 31.2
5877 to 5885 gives 31.5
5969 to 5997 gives 29.9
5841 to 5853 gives 30.7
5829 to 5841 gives 30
